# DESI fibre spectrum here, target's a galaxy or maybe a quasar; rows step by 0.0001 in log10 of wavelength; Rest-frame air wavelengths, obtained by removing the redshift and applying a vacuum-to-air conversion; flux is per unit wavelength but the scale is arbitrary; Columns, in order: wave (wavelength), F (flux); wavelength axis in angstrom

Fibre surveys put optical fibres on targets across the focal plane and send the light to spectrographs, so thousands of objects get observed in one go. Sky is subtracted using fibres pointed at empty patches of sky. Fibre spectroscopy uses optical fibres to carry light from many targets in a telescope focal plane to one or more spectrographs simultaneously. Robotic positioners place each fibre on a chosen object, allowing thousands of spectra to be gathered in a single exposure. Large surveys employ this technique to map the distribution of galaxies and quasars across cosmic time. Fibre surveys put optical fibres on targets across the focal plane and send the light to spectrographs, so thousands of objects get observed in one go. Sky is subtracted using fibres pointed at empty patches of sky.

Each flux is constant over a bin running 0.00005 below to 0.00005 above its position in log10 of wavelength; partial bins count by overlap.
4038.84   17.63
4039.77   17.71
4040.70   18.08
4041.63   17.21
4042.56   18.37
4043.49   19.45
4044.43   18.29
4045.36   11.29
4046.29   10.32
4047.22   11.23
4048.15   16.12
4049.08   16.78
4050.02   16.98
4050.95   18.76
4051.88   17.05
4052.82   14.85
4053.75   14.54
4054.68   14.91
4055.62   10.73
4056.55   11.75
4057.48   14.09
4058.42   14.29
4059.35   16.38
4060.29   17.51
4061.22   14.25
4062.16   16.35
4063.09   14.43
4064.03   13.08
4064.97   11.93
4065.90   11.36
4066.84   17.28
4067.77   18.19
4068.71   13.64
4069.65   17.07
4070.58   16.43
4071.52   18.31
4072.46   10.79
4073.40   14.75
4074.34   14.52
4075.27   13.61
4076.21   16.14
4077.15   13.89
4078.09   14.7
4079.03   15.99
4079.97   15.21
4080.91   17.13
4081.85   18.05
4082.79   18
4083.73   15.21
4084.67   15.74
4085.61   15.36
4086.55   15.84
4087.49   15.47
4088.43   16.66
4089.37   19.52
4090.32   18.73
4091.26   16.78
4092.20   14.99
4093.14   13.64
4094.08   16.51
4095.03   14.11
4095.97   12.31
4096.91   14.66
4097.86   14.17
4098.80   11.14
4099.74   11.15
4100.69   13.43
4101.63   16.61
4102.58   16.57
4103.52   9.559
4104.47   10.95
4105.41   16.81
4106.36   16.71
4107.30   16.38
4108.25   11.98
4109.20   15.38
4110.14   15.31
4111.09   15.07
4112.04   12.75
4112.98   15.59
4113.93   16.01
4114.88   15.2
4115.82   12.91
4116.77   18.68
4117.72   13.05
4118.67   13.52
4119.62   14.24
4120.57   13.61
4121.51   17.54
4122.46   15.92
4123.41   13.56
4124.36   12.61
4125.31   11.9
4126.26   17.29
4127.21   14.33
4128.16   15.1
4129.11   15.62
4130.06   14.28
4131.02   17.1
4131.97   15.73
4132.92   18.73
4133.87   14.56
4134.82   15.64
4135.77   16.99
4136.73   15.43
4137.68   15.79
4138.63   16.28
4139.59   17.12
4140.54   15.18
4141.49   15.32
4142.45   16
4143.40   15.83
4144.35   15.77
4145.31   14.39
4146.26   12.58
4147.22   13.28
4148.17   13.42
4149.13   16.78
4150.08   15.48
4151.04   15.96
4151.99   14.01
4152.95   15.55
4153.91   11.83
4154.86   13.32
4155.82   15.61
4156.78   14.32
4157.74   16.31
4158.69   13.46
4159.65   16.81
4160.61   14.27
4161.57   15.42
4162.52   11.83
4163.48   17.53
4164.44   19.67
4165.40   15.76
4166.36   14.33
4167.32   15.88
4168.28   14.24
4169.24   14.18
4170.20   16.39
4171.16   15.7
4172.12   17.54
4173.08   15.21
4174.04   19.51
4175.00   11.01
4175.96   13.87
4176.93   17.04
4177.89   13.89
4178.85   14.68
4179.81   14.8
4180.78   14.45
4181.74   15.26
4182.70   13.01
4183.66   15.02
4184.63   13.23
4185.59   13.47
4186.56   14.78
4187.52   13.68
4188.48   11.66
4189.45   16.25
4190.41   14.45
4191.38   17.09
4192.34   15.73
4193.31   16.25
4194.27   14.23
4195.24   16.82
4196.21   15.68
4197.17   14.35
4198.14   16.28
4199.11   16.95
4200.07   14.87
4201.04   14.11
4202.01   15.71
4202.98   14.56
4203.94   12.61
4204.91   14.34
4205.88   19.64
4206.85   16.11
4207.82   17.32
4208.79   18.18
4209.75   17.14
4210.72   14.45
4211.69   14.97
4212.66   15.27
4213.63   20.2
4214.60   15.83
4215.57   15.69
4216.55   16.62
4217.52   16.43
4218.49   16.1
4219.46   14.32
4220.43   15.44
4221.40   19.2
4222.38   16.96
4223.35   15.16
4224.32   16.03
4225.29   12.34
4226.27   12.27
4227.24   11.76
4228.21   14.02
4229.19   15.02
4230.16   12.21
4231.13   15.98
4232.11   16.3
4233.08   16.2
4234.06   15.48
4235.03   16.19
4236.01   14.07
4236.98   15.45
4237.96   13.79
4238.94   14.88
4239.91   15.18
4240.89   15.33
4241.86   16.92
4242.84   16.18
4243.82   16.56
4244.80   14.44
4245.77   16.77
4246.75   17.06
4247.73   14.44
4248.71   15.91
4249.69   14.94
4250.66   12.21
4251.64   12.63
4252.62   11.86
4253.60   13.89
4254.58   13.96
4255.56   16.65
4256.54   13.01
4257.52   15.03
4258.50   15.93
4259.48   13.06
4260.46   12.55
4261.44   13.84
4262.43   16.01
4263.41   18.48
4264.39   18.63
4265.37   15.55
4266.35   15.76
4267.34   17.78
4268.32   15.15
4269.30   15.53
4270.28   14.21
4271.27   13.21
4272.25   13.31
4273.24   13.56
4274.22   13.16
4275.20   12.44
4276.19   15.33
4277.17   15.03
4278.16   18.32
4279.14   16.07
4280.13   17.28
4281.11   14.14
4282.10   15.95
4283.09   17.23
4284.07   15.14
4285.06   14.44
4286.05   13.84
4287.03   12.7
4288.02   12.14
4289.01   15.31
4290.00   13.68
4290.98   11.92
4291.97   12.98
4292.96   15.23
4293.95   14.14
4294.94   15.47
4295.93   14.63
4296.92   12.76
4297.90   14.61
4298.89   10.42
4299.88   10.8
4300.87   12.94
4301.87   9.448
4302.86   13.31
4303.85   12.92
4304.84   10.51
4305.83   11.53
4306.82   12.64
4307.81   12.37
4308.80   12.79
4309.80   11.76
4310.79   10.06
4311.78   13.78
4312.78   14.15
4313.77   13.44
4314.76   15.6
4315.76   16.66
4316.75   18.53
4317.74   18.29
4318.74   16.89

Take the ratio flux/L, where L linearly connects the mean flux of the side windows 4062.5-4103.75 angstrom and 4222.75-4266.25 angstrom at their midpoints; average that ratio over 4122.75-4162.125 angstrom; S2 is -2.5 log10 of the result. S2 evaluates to -0.01 mag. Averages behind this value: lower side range 15.1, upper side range 14.9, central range 15.1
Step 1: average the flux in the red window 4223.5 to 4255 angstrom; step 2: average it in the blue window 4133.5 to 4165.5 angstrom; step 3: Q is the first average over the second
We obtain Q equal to 0.97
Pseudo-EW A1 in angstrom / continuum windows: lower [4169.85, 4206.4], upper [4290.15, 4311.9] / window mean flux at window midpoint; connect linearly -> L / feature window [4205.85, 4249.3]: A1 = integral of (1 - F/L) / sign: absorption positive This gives -4.3 angstrom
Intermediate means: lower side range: 15.1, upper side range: 12.6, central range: 15.6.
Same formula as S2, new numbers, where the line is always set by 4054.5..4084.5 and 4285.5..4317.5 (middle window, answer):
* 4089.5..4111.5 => 0.02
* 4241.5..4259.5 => -0.09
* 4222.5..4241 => -0.07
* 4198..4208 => -0.12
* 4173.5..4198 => -0.05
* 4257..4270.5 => -0.15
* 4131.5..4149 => -0.07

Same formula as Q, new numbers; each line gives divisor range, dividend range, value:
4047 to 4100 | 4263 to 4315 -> 0.92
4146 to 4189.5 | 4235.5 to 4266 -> 1.01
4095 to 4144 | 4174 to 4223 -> 1.04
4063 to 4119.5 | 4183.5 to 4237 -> 1.03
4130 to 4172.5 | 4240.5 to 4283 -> 0.98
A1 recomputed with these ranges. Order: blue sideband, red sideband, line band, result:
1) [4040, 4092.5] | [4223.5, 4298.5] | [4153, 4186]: 0.30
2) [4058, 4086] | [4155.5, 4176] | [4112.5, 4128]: 0.63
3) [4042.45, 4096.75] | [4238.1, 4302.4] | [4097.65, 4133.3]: 1.19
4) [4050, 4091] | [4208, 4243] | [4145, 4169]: 0.92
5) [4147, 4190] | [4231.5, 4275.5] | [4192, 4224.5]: -2.30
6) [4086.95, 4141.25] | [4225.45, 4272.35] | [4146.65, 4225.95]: -1.90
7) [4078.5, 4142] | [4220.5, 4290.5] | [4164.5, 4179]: -0.32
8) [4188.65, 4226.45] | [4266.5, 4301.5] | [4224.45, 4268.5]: 0.25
